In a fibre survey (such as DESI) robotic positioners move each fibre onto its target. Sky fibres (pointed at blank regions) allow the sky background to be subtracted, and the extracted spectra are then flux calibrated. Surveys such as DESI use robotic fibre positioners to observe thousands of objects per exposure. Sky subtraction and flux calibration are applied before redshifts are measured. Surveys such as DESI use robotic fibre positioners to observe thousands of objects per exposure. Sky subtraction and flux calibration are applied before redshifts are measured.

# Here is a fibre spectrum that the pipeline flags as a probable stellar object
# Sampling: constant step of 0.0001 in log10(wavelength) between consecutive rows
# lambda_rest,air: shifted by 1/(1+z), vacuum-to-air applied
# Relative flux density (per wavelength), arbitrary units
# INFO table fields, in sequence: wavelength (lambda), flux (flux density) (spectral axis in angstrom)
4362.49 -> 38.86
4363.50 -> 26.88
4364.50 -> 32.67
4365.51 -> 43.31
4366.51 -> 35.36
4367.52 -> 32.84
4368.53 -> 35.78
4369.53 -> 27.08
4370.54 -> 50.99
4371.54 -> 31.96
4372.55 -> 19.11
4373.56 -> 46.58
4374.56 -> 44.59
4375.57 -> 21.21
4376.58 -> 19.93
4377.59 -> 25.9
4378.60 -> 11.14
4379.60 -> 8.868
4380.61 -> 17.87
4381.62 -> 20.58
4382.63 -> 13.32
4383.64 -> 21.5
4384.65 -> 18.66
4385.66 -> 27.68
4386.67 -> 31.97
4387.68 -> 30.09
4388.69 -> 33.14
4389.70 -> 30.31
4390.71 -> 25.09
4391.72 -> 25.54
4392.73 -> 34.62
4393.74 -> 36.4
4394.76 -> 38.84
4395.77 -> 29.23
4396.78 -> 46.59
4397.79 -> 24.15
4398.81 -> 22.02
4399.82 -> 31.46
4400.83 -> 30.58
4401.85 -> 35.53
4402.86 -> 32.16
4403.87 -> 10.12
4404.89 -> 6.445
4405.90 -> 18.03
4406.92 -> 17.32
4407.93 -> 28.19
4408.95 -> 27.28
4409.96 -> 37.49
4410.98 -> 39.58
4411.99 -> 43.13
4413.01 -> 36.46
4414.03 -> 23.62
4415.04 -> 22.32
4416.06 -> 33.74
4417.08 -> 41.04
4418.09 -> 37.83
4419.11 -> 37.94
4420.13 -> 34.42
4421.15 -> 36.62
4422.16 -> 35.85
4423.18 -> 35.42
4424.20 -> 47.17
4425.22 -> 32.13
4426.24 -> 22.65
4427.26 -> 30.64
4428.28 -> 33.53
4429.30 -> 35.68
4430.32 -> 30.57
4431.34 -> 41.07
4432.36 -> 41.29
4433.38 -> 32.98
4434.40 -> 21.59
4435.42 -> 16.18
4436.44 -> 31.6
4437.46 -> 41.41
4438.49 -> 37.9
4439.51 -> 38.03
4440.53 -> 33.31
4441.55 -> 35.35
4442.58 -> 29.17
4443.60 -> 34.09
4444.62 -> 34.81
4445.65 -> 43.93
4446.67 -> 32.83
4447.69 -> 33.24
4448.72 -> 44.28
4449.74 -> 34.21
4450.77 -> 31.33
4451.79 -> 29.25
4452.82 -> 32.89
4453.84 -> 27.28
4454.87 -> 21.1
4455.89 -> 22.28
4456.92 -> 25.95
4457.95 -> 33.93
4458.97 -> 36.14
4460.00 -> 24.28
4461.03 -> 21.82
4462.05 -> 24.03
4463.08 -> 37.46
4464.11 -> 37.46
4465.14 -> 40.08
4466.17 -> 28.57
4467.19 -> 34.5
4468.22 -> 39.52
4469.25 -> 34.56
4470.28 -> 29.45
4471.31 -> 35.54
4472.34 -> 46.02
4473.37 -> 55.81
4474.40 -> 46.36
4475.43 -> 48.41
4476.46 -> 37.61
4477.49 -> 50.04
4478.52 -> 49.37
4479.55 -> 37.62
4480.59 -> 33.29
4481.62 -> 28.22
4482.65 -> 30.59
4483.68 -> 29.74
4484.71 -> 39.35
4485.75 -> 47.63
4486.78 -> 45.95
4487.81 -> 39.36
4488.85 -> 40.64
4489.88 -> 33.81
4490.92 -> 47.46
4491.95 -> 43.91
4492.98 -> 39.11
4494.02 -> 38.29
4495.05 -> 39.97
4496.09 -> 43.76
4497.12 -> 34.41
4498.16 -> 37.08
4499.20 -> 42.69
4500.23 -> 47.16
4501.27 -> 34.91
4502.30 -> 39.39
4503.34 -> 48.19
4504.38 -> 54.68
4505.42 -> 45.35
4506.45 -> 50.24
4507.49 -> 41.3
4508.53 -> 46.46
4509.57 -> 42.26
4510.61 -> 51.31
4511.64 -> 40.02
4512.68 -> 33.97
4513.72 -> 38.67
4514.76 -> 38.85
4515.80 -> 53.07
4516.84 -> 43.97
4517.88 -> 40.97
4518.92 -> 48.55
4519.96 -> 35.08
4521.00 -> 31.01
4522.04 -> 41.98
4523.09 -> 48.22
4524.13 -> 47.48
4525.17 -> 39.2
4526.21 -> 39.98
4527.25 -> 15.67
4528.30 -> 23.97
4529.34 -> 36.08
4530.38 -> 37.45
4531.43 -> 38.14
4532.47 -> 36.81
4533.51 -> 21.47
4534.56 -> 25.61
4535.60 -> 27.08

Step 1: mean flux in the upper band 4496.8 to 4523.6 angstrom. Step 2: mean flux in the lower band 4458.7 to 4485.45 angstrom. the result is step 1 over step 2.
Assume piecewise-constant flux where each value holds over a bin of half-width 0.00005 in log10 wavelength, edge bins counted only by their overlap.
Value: 1.2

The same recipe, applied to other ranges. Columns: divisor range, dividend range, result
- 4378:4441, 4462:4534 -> 1.34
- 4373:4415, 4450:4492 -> 1.32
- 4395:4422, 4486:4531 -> 1.35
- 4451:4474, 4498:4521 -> 1.32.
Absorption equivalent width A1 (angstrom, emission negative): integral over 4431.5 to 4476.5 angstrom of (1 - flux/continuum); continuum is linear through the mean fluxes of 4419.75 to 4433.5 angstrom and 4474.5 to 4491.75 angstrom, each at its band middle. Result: 4.2 angstrom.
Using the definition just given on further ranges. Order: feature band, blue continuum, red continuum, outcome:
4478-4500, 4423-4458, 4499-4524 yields 0.4 angstrom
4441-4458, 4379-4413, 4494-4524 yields 1.2 angstrom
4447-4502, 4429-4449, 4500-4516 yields 3.6 angstrom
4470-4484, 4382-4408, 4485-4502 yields -0.6 angstrom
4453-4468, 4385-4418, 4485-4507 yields 3.1 angstrom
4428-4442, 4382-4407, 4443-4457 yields -1.3 angstrom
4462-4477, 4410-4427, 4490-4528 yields 0.0 angstrom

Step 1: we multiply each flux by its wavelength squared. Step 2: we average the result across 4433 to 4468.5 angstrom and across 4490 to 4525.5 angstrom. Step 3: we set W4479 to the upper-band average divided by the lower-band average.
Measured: 1.36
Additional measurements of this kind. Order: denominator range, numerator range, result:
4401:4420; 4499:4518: 1.56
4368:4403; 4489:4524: 1.57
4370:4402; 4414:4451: 1.24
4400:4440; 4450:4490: 1.15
